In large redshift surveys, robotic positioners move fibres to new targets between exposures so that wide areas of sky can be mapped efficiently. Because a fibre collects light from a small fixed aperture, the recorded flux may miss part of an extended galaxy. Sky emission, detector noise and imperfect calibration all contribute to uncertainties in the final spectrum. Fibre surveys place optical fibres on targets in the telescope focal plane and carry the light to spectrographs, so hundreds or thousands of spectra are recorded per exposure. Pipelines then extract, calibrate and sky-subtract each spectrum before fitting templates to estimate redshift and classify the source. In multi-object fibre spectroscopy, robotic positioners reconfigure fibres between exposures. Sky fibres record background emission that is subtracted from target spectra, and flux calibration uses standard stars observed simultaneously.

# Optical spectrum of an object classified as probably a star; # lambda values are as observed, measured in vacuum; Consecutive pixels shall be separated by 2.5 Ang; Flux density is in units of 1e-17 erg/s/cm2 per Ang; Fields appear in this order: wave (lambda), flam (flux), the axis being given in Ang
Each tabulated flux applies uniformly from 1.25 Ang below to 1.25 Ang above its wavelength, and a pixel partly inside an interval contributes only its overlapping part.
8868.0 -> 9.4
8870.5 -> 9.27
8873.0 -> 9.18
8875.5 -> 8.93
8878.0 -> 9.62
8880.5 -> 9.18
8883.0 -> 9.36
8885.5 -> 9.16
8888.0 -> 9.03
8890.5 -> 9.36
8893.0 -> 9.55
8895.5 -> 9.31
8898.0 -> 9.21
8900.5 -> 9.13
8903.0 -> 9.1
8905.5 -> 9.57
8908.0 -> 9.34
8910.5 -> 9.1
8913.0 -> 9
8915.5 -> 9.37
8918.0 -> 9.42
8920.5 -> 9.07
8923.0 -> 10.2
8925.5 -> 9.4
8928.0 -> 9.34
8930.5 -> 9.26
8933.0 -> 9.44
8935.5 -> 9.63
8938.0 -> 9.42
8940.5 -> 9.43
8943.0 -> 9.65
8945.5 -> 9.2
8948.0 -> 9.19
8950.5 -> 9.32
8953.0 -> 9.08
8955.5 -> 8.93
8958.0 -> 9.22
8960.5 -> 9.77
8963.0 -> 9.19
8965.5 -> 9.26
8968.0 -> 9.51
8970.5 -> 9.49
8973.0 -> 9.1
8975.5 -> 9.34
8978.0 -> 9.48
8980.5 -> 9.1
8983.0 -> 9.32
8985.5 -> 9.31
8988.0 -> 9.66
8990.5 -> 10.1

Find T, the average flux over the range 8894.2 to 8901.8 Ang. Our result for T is 9.22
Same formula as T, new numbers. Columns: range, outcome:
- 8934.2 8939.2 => 9.53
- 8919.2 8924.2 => 9.63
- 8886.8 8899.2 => 9.29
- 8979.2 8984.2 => 9.21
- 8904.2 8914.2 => 9.25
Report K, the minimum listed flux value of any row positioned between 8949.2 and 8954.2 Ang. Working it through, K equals 9.08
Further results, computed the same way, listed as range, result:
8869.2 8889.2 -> 8.93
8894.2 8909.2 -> 9.1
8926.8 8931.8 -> 9.26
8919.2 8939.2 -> 9.07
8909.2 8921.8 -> 9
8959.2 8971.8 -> 9.19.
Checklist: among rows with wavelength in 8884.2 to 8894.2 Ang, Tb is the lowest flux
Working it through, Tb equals 9.03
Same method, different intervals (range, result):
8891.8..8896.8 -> 9.31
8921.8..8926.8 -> 9.4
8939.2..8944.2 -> 9.43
